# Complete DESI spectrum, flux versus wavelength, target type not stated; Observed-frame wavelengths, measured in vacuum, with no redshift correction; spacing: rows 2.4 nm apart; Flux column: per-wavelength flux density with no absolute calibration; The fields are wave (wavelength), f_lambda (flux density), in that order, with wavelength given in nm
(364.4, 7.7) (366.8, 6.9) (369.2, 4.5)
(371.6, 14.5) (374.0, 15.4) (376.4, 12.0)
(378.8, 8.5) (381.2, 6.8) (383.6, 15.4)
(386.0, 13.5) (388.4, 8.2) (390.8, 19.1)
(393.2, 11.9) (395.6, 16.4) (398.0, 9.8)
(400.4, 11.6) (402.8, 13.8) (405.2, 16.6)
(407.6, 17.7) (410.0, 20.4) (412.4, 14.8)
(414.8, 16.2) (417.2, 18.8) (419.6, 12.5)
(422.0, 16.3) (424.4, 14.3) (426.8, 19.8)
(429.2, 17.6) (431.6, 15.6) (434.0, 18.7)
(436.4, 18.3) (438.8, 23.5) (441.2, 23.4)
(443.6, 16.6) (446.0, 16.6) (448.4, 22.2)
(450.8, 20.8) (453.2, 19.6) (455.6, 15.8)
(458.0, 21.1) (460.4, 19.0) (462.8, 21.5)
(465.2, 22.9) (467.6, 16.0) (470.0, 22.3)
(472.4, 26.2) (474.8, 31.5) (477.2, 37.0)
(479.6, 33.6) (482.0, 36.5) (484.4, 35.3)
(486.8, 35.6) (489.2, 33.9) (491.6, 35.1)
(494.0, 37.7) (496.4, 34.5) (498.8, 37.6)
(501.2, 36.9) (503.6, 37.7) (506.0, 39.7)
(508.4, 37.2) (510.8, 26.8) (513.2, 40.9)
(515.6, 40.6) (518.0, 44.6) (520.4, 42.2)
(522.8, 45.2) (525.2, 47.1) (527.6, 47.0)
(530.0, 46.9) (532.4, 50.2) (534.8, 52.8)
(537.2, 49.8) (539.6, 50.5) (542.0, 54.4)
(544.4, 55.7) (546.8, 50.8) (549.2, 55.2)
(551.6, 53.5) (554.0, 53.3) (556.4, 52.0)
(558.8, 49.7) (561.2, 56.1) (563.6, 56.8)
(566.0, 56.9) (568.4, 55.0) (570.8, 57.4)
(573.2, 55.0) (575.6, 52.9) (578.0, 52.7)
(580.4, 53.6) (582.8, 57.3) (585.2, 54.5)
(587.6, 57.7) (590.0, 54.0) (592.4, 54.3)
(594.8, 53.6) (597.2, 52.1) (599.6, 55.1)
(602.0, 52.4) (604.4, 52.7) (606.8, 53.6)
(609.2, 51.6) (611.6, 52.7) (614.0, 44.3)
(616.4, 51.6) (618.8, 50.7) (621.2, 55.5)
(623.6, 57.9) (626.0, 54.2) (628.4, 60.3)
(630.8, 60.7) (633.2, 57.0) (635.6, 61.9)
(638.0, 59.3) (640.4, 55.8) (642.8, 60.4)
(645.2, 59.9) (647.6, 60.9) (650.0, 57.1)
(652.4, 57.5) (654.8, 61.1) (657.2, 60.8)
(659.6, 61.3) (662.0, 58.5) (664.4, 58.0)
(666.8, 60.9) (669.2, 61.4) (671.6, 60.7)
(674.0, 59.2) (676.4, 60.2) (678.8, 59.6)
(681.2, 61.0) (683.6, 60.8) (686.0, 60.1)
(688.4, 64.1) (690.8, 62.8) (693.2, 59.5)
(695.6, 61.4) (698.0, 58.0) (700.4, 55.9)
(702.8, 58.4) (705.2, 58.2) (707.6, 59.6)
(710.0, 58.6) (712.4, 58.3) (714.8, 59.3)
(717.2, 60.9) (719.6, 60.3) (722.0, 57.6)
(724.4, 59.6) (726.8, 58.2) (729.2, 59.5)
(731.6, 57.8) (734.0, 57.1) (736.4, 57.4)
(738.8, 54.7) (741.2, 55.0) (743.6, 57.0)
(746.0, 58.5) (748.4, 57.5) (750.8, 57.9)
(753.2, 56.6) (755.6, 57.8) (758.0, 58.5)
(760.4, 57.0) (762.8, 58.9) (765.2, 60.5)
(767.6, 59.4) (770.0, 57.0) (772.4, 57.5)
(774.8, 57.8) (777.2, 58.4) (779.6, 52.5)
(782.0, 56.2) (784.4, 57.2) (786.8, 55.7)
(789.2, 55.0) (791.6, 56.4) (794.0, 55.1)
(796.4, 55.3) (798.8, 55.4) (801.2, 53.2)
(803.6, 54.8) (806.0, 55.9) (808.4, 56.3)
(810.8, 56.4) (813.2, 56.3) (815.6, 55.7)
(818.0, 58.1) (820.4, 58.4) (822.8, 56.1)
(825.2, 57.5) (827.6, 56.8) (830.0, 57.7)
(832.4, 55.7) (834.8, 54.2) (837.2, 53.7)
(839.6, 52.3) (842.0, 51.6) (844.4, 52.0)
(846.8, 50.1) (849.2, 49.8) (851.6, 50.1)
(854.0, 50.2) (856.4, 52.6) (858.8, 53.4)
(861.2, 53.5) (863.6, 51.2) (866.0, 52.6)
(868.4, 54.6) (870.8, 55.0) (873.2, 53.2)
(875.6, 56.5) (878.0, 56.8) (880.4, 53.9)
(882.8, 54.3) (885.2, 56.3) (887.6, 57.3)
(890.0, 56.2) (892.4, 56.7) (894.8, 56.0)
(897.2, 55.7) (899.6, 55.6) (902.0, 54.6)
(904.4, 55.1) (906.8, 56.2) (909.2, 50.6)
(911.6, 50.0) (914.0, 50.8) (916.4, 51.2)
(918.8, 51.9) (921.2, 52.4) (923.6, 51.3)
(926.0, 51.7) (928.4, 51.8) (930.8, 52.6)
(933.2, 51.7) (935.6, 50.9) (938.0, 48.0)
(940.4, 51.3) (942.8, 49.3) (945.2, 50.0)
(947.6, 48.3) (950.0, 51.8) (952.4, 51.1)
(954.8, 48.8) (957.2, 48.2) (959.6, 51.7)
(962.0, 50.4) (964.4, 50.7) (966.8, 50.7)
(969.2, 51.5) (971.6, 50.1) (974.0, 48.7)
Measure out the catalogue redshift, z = 0.186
